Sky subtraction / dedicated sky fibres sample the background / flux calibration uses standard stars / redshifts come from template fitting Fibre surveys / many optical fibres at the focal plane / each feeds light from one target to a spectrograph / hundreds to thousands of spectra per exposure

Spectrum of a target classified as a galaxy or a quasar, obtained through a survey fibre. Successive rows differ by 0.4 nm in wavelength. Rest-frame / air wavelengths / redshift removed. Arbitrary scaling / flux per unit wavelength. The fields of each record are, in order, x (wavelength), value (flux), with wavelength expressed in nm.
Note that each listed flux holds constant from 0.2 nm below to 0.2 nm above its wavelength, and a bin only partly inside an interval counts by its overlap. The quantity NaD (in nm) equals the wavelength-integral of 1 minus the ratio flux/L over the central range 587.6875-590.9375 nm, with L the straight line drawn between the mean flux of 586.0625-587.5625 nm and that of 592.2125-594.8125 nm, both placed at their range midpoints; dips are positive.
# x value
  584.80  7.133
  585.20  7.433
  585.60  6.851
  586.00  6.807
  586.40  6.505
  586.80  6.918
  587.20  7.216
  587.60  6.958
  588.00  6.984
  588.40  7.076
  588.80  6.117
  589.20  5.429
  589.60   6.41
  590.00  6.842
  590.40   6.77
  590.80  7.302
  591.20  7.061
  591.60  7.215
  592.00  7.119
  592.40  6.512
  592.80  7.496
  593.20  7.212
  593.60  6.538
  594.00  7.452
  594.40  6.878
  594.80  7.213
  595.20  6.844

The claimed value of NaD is 0.15 nm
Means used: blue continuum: 6.88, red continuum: 7.03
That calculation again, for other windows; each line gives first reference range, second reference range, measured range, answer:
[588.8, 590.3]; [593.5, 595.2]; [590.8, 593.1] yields -0.163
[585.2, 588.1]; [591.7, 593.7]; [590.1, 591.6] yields -0.015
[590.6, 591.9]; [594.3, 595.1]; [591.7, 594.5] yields 0.026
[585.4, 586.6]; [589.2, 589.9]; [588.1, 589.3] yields -0.003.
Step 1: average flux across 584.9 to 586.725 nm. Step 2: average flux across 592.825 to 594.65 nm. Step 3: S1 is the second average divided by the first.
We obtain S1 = 1.0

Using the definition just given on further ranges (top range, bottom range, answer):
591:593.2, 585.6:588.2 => 1.03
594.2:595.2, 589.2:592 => 1.02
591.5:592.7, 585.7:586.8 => 1.04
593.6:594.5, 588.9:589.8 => 1.19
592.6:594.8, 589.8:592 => 1.01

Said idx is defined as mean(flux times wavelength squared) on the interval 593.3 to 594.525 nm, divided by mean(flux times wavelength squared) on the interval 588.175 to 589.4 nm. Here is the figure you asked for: 1.14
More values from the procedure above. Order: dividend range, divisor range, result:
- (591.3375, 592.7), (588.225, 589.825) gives 1.13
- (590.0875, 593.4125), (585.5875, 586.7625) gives 1.07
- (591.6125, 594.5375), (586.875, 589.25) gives 1.07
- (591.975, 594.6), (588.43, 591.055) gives 1.09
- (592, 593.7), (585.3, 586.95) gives 1.05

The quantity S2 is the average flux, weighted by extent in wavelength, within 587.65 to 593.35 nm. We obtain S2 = 6.82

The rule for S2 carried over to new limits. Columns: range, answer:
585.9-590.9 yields 6.7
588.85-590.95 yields 6.5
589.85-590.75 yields 6.89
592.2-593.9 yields 6.97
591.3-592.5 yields 6.99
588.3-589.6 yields 6.17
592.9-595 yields 7.08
